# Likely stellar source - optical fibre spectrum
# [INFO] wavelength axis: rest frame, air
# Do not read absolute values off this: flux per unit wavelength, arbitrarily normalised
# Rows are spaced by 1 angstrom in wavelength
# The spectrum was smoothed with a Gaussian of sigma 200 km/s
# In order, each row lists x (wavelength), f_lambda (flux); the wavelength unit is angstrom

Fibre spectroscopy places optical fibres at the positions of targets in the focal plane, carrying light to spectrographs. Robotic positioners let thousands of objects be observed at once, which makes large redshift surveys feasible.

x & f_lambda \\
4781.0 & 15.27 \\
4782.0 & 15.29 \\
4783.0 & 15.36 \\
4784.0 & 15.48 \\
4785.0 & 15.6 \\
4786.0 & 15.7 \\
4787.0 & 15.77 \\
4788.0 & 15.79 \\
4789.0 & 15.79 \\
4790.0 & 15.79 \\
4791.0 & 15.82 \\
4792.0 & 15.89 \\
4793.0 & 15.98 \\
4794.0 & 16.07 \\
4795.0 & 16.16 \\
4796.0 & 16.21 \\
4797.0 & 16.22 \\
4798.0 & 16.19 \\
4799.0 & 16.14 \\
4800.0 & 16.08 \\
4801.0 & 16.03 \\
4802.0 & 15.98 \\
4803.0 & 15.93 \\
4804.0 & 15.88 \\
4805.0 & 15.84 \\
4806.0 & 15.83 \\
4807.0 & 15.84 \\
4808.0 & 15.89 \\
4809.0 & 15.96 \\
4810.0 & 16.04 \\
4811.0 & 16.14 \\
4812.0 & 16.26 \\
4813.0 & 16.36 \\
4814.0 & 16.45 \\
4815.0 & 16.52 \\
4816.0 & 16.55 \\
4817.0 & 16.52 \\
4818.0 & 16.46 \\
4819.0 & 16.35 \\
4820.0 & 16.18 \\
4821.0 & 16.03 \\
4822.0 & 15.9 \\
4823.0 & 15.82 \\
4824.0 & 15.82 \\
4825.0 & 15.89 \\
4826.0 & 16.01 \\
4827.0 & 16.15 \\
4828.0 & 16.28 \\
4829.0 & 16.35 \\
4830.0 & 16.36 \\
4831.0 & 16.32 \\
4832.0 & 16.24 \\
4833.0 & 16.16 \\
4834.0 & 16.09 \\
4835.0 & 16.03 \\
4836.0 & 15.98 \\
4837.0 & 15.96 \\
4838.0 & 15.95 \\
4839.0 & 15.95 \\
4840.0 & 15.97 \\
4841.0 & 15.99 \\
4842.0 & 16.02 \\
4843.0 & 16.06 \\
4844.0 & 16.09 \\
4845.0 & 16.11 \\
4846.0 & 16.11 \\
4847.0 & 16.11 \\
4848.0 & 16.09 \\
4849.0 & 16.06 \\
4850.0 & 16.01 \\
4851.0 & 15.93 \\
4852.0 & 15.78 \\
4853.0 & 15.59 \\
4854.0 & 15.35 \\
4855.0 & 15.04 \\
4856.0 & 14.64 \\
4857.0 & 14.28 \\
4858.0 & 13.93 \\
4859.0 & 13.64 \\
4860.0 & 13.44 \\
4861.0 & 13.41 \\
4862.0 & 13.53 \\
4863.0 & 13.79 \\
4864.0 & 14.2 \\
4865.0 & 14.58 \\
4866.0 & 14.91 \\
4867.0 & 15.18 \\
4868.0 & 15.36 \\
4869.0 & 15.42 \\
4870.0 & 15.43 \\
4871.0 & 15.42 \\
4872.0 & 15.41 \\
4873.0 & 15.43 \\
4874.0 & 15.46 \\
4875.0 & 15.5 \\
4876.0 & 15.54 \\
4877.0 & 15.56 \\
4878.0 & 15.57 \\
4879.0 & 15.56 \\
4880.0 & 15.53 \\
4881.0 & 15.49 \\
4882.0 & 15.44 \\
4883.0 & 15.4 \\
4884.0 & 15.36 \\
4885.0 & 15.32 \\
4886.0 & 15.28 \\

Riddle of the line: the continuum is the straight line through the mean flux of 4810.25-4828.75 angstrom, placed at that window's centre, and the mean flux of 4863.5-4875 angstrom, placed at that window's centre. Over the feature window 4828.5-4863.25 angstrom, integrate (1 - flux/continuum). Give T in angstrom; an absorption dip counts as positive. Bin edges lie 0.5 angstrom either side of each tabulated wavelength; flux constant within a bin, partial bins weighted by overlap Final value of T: 0.4 angstrom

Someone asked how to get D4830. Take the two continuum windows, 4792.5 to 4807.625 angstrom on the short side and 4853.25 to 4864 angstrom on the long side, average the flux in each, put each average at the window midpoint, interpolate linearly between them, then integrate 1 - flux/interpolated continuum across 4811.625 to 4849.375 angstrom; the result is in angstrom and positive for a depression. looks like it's -2.8 angstrom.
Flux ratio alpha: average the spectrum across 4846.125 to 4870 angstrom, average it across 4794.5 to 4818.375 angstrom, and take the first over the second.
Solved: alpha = 0.92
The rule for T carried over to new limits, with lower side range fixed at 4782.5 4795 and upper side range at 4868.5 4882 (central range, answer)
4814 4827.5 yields -0.44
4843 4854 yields -0.28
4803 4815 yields -0.27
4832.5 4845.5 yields -0.35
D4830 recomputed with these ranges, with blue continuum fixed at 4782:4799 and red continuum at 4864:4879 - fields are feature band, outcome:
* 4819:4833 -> -0.4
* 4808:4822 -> -0.5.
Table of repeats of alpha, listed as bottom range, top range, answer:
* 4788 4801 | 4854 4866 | 0.88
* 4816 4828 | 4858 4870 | 0.89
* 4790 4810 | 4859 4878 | 0.93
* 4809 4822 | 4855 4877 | 0.90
